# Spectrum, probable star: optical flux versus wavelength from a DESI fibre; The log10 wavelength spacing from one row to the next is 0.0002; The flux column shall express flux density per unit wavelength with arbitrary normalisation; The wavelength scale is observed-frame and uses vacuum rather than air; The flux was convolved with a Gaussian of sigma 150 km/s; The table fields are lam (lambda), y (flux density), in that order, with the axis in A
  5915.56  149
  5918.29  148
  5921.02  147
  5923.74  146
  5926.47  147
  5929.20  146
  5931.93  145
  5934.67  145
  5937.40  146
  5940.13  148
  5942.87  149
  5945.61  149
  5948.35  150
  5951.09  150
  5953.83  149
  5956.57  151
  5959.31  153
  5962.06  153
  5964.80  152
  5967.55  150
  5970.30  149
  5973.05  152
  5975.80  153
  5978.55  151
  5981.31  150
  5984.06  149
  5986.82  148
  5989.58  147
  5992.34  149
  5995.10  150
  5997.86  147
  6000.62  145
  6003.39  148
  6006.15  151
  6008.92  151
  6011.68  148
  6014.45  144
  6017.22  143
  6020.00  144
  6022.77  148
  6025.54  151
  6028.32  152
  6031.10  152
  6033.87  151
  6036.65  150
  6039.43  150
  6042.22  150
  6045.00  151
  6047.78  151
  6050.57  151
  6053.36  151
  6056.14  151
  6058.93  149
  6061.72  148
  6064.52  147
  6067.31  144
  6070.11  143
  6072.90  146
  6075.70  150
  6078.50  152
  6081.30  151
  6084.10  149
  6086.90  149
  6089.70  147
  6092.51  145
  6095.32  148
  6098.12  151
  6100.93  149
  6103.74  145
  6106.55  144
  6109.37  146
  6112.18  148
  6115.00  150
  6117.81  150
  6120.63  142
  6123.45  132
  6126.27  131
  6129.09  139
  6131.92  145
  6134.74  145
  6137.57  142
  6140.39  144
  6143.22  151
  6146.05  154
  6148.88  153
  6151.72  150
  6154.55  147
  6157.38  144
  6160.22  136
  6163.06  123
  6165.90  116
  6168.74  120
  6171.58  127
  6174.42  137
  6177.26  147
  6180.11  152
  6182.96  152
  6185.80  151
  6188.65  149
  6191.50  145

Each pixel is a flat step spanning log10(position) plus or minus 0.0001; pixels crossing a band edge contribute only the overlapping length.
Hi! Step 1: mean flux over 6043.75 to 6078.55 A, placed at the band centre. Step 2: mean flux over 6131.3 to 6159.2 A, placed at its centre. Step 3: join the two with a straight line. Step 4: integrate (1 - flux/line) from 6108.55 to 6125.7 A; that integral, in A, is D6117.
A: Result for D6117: 0.5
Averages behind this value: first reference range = 149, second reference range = 147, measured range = 144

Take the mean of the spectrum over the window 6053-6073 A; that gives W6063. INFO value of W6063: 147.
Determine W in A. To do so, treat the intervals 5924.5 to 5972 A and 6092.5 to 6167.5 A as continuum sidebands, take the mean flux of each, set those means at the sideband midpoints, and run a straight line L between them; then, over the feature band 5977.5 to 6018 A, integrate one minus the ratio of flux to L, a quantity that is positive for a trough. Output -0.20 A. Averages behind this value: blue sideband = 149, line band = 148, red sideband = 143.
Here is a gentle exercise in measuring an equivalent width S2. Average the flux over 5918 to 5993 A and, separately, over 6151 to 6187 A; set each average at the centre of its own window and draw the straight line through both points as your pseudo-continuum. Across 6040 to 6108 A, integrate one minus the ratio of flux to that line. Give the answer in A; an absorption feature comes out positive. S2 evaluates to -2.5 A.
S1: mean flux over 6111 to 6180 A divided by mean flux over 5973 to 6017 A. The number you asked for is 0.9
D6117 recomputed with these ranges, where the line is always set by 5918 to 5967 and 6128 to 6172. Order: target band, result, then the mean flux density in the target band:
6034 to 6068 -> -1.3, 150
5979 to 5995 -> -0.2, 149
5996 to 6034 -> -0.7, 148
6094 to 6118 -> -1.0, 148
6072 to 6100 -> -1.2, 149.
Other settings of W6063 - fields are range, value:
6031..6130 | 147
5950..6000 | 150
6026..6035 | 152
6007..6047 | 149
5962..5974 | 151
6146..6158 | 149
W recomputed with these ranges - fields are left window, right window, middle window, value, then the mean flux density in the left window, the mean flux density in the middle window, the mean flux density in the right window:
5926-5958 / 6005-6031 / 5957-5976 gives -0.5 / 148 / 152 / 148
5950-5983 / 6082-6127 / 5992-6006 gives 0.2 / 151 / 148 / 146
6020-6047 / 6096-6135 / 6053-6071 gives 0.1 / 150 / 147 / 144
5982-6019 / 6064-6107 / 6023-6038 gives -0.3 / 148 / 151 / 148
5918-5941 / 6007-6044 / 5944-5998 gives -1.0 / 146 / 150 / 149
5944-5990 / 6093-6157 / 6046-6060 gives -0.3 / 150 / 151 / 146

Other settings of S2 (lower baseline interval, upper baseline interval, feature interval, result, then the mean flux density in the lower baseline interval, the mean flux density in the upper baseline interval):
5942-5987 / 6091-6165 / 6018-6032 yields -0.1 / 151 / 144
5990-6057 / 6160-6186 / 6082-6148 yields -2.3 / 149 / 135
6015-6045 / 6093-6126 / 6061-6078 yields 0.1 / 149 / 145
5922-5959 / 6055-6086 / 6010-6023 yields 0.2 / 148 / 148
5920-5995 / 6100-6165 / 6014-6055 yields -0.8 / 149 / 144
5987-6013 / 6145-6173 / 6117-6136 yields -0.1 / 148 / 137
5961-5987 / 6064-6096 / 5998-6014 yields 0.2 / 151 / 148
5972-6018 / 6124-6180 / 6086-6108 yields -0.7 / 149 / 140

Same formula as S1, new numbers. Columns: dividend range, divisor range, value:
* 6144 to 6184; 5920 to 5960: 0.95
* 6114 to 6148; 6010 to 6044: 0.97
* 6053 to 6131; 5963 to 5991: 0.97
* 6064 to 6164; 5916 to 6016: 0.98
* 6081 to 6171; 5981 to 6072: 0.96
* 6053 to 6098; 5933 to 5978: 0.99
